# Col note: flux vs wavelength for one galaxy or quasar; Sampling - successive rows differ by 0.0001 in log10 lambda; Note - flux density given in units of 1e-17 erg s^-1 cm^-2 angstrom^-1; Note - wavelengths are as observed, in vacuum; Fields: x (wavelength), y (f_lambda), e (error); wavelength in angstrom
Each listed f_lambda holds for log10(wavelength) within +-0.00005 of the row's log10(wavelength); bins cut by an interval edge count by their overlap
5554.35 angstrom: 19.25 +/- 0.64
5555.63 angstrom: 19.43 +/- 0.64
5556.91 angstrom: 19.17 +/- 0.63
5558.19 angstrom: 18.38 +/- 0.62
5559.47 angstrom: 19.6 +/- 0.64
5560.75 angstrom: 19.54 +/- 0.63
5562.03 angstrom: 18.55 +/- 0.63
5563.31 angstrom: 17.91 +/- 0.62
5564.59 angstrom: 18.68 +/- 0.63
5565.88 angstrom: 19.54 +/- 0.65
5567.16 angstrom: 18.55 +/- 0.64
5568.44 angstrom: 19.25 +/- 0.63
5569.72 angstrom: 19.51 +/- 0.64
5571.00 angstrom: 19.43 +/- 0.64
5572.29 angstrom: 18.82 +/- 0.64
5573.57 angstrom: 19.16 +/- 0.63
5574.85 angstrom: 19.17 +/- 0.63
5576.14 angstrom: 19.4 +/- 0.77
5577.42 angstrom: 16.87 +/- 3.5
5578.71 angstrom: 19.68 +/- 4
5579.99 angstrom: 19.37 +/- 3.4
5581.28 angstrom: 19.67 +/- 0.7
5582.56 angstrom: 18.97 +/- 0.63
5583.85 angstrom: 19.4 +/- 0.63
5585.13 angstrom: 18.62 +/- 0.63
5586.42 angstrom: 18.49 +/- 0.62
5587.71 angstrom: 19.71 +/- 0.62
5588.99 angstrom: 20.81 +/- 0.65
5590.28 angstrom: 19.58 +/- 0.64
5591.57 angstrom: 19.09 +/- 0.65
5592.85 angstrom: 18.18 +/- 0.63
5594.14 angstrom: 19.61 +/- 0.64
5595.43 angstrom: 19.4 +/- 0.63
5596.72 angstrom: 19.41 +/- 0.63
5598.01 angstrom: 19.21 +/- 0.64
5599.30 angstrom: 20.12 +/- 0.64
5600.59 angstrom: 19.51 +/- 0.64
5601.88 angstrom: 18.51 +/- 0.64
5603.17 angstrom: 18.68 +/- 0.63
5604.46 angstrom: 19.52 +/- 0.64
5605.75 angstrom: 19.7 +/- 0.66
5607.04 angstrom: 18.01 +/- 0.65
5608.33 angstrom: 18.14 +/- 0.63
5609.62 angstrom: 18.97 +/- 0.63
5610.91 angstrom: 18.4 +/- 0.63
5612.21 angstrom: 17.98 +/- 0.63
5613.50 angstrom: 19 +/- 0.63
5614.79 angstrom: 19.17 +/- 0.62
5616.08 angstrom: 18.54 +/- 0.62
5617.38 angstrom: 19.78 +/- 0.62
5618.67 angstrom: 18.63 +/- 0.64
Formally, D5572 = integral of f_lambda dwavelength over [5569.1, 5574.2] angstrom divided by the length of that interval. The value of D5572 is 19.2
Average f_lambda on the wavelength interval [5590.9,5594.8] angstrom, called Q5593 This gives 19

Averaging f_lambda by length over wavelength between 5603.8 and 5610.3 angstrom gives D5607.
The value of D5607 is 18.9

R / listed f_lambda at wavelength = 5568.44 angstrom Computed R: 19.25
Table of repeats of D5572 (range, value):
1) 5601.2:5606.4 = 19.1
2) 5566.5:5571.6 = 19.2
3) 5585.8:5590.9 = 19.7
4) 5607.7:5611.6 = 18.5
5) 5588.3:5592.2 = 19.8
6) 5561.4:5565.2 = 18.4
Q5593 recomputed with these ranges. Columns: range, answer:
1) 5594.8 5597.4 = 19.4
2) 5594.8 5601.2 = 19.5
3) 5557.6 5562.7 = 19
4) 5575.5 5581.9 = 19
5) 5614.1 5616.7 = 18.9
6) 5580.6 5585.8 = 19.2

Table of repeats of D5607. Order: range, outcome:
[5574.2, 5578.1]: 18.5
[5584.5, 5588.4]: 19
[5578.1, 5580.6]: 19.6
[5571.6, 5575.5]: 19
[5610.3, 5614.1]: 18.4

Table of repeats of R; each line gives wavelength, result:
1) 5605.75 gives 19.7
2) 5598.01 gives 19.21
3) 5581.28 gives 19.67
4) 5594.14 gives 19.61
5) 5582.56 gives 18.97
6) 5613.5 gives 19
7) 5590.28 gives 19.58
